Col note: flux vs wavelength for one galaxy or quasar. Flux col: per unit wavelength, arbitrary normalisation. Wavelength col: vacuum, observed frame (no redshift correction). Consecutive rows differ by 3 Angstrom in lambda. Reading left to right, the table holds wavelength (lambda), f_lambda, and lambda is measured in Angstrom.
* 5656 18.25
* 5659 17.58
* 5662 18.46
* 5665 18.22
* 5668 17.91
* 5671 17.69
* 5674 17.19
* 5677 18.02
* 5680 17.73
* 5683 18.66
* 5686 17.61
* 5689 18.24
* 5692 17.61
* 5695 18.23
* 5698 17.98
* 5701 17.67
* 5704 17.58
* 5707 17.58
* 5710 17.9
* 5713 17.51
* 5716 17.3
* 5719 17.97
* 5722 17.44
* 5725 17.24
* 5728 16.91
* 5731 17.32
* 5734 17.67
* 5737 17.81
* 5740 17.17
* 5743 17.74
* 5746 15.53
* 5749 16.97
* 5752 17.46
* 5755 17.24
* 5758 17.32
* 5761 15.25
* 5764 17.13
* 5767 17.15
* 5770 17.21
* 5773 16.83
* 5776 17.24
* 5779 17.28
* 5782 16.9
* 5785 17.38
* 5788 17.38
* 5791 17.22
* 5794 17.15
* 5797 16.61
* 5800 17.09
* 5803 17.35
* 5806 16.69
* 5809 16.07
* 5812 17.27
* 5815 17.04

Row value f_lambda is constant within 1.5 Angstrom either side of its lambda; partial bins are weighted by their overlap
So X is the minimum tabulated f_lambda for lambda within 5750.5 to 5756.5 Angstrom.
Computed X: 17.24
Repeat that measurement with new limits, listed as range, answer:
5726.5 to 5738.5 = 16.91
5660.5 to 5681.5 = 17.19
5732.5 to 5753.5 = 15.53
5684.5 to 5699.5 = 17.61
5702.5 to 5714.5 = 17.51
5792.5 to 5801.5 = 16.61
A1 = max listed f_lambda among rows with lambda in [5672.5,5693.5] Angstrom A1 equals 18.66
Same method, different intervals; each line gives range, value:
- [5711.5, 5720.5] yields 17.97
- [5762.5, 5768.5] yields 17.15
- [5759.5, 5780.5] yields 17.28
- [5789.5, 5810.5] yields 17.35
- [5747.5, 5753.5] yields 17.46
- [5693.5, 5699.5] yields 18.23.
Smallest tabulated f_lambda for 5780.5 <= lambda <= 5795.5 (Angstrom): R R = 16.9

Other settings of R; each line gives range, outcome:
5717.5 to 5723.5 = 17.44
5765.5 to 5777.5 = 16.83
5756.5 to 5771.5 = 15.25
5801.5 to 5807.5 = 16.69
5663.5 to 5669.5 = 17.91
